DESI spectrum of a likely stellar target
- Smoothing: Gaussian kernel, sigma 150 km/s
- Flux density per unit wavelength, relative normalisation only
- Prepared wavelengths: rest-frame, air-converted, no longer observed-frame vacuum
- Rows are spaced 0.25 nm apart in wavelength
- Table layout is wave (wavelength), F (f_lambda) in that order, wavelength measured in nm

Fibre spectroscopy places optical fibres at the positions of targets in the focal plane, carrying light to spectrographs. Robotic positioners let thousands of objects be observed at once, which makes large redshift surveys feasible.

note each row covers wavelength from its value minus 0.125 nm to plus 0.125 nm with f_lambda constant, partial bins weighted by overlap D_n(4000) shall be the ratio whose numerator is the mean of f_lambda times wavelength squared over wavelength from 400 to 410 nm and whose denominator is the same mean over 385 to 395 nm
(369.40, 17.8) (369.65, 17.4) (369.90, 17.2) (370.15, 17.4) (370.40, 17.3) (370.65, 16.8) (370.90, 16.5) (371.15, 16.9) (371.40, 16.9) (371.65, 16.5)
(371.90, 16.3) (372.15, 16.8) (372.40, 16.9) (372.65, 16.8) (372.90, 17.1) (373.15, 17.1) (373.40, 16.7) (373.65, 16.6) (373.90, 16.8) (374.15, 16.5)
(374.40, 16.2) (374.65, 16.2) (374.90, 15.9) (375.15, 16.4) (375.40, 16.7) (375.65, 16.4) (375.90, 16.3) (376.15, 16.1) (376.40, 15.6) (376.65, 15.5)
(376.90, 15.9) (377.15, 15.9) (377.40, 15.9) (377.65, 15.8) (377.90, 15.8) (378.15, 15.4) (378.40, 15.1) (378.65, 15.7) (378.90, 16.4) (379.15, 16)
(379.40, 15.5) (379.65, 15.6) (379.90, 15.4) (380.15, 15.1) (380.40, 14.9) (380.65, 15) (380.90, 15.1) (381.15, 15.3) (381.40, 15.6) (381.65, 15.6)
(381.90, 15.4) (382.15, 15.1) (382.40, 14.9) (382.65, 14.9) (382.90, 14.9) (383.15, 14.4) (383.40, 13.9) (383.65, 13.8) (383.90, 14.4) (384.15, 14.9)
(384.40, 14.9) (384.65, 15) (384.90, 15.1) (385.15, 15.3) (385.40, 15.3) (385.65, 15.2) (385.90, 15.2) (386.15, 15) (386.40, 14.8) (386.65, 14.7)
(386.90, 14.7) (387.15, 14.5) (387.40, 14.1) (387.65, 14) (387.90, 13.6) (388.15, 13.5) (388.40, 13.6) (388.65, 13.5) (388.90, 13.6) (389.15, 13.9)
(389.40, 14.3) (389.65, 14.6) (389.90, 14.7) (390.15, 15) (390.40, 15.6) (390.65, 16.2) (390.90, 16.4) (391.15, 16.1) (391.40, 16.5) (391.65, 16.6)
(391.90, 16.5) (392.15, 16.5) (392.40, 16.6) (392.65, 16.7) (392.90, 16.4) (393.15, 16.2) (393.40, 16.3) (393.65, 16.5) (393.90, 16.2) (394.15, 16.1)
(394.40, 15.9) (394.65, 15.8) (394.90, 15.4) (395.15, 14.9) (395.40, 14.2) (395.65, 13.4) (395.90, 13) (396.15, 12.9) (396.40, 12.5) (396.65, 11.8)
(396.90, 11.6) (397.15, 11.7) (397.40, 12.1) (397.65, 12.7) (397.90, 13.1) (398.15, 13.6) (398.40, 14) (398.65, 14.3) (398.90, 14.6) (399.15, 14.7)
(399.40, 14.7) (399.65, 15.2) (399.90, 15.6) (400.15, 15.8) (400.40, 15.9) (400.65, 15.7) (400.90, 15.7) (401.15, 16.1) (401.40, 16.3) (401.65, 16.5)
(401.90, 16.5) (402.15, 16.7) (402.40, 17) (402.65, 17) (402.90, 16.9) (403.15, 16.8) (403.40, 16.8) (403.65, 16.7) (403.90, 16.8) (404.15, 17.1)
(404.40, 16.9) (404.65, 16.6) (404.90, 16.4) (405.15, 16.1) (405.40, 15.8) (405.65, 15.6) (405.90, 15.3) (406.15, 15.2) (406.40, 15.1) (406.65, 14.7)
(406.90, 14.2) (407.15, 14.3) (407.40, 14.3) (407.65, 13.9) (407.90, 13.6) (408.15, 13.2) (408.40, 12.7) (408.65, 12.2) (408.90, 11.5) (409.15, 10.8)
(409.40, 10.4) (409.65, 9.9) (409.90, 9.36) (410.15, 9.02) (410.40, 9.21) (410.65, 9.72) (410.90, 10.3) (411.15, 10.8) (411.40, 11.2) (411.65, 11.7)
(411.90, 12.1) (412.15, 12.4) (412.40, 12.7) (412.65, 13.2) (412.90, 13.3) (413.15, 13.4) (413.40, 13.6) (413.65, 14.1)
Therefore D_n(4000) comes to 1.1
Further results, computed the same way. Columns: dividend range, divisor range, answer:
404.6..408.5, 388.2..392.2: 1.06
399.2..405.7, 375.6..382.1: 1.18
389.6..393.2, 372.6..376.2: 1.06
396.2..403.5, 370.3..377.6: 1.03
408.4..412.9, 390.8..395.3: 0.75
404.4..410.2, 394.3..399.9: 1.04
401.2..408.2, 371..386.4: 1.15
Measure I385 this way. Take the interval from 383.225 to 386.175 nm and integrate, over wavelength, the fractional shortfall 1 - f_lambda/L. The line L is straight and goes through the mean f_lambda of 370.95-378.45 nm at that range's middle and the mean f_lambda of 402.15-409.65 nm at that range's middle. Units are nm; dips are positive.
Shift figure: 0.19 nm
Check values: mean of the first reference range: 16.3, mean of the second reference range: 14.9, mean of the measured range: 14.8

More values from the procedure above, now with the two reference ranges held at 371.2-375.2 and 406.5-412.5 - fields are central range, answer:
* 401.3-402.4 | -0.317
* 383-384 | 0.074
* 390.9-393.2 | -0.377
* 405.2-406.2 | -0.258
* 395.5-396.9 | 0.098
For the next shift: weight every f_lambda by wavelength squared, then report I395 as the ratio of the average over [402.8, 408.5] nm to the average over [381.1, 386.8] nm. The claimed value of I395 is 1.2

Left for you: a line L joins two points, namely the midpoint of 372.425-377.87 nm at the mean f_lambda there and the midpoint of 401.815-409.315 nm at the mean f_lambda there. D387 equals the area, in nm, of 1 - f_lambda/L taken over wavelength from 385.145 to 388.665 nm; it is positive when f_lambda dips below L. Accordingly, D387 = 0.31 nm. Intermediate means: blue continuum 16.3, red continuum 15.2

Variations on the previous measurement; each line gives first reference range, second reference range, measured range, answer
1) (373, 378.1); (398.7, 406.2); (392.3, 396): 0.12 nm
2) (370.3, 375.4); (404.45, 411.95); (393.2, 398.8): 0.07 nm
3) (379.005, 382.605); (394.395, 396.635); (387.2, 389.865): 0.13 nm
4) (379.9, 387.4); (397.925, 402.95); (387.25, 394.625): -0.08 nm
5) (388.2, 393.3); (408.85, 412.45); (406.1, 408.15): -0.49 nm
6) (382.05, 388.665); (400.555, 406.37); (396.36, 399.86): 0.54 nm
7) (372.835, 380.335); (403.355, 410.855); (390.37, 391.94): -0.14 nm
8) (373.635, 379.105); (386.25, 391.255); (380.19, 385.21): 0.12 nm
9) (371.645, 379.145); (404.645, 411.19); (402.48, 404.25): -0.46 nm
